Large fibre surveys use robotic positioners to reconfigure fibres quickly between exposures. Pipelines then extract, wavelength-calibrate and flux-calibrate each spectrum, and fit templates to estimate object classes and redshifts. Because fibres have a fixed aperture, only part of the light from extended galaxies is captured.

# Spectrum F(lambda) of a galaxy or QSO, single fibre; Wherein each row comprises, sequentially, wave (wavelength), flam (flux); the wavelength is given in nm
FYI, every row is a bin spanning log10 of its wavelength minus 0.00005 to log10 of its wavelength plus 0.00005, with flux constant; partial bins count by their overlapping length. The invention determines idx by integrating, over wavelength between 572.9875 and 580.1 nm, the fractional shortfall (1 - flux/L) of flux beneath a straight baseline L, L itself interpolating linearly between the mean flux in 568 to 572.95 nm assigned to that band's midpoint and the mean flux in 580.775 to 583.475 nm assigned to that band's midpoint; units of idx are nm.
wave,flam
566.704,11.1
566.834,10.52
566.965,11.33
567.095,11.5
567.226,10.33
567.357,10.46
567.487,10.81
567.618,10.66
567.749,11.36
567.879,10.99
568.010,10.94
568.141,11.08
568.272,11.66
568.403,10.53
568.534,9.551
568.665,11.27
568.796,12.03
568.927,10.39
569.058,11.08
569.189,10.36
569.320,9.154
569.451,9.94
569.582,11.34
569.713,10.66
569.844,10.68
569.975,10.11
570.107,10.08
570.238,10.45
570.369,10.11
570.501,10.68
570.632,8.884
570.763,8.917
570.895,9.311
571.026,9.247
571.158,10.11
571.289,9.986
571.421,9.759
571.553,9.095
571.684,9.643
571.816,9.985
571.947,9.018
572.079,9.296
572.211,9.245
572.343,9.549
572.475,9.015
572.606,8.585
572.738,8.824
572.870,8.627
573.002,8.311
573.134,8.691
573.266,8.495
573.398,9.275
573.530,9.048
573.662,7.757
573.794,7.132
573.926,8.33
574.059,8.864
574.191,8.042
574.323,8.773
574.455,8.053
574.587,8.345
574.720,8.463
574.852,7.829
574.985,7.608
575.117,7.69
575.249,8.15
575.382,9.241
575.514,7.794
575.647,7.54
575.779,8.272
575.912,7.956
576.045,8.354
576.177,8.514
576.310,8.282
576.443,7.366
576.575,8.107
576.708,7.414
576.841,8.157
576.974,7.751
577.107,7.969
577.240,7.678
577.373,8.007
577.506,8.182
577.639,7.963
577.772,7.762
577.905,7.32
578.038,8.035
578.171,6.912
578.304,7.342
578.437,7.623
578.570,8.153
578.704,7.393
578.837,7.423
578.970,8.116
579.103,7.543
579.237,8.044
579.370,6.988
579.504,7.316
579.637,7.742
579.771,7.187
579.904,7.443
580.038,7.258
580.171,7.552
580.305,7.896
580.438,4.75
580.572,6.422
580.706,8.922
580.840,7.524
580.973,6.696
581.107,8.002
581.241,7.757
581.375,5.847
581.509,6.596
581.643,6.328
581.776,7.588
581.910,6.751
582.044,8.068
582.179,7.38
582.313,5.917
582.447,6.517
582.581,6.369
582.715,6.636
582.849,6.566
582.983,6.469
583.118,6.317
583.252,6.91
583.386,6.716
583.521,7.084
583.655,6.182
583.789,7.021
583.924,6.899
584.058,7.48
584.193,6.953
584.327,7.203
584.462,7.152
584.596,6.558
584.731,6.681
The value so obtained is 0.33 nm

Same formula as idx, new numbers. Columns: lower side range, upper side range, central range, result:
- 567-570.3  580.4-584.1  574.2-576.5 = 0.18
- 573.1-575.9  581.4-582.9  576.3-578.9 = -0.03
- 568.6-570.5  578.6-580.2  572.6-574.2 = 0.15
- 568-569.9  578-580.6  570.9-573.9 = 0.18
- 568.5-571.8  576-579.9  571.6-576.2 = 0.23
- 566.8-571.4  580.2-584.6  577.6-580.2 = 0.09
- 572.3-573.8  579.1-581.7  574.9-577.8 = 0.00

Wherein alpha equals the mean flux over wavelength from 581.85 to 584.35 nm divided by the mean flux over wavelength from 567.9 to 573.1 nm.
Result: 0.69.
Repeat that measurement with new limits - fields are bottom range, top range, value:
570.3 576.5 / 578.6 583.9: 0.81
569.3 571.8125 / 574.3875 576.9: 0.81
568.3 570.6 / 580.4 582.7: 0.66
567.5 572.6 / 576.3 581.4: 0.74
